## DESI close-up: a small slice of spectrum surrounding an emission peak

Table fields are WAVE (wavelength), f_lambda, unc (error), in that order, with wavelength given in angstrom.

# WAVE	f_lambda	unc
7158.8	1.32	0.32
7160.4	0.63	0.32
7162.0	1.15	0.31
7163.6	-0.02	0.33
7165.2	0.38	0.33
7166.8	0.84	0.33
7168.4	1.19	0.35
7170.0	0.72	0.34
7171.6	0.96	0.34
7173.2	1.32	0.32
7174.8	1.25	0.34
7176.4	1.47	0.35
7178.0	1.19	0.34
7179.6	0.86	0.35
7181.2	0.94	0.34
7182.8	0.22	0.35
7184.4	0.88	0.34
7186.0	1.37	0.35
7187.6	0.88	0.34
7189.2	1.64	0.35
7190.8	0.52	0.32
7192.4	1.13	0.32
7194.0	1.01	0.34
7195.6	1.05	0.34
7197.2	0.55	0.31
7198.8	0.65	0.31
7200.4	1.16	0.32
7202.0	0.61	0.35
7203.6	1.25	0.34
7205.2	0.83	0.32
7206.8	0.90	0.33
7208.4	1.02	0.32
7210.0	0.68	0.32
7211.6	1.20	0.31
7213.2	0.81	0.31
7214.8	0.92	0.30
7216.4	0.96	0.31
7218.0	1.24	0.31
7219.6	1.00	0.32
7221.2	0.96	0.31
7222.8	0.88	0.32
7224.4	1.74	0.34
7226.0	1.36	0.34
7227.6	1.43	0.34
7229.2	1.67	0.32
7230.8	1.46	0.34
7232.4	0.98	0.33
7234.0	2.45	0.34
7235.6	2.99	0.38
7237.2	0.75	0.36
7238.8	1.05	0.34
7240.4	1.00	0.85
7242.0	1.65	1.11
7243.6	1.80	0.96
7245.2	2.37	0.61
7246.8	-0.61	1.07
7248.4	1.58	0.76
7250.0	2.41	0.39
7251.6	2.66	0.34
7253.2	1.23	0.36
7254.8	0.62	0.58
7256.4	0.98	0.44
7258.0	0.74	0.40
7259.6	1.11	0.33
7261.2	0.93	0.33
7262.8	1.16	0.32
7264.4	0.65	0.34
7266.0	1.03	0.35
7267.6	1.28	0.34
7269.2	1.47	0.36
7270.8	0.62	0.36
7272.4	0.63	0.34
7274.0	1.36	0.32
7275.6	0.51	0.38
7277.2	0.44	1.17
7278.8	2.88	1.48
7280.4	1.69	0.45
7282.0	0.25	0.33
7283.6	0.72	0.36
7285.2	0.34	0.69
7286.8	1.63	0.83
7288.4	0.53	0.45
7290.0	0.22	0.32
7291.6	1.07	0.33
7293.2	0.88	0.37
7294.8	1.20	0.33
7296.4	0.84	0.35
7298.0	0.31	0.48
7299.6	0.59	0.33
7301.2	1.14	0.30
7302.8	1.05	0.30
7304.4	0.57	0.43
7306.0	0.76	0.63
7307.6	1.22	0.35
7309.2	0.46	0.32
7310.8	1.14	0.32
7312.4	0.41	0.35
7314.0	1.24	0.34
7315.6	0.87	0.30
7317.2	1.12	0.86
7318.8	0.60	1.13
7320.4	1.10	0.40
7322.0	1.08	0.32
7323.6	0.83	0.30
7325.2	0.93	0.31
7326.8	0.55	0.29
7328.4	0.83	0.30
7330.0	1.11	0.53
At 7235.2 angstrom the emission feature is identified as [S II] 6716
